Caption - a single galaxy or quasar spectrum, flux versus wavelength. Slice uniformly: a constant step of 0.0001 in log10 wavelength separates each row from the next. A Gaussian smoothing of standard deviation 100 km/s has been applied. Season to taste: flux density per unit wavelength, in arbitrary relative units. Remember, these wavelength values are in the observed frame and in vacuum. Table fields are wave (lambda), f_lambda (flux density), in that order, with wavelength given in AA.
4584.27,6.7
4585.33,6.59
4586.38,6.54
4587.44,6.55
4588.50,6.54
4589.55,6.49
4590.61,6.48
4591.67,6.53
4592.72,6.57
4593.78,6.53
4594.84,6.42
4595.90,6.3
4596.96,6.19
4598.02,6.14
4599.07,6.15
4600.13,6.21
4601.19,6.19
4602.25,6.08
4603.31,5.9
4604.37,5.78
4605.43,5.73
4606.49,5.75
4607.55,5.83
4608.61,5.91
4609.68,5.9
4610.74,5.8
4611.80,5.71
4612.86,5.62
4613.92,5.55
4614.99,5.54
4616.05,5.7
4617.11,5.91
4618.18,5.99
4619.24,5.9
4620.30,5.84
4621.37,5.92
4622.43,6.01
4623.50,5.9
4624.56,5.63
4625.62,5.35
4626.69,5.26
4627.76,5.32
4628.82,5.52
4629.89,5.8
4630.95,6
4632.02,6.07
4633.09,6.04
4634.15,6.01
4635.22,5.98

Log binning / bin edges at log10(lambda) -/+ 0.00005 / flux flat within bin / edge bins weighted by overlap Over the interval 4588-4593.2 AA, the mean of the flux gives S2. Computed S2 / 6.53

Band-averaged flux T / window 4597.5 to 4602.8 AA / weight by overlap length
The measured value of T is 6.16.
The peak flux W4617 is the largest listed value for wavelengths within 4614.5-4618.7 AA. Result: 5.99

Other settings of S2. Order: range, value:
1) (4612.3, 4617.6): 5.67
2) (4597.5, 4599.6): 6.17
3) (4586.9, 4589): 6.52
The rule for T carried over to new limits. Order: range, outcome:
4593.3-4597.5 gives 6.35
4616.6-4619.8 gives 5.93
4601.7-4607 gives 5.85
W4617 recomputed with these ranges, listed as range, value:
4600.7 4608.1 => 6.19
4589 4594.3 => 6.57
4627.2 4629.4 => 5.52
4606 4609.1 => 5.91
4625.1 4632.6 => 6.07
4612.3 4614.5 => 5.62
